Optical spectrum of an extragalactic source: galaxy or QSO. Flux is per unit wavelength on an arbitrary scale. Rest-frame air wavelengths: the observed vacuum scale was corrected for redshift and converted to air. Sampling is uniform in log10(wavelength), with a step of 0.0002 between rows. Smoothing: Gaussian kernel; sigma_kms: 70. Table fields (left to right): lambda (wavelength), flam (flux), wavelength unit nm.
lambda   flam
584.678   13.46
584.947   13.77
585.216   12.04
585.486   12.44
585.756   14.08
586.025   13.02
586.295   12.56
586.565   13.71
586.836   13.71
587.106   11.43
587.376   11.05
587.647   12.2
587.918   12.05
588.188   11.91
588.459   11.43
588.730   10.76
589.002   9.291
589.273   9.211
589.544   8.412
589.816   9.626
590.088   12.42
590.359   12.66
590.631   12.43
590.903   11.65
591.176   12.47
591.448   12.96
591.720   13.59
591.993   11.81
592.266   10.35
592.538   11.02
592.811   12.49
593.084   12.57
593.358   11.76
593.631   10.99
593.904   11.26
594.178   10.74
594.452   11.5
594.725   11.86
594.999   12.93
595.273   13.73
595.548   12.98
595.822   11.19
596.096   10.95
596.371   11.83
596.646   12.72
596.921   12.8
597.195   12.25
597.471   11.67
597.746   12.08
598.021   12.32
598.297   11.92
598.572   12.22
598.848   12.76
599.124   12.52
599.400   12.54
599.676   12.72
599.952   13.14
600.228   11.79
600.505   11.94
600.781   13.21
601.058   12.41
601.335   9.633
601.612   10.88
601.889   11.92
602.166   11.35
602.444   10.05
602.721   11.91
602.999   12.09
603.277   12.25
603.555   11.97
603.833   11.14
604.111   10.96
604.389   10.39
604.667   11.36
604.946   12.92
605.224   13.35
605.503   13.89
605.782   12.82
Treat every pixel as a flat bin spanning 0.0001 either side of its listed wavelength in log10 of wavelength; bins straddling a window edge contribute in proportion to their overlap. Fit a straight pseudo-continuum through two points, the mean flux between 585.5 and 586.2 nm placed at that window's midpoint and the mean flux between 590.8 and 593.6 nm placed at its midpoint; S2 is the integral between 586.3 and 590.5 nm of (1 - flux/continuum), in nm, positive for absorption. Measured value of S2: 0.47 nm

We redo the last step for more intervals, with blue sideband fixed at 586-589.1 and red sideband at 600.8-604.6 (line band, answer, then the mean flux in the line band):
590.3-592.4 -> -0.08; 12.2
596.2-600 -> -0.27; 12.4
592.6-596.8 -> -0.11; 12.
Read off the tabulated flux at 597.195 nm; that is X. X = 12.25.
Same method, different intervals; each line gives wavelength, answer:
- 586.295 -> 12.56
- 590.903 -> 11.65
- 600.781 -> 13.21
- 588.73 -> 10.76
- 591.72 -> 13.59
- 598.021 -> 12.32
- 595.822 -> 11.19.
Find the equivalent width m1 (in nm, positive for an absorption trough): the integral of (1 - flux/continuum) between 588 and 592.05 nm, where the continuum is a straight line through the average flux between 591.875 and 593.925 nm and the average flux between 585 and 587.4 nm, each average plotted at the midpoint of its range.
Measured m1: 0.23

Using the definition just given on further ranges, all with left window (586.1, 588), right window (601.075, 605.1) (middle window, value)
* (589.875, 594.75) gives 0.08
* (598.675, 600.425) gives -0.14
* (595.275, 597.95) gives -0.08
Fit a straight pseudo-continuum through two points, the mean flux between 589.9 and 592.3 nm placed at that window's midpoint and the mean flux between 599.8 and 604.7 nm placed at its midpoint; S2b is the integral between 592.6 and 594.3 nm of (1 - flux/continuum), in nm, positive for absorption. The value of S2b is 0.07 nm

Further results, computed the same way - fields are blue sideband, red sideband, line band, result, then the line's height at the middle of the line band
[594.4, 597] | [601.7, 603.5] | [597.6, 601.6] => -0.10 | 11.9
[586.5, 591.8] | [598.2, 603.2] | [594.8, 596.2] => -0.07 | 11.8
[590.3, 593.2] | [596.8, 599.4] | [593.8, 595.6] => 0.02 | 12.2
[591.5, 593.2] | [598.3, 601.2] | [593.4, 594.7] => 0.10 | 12.1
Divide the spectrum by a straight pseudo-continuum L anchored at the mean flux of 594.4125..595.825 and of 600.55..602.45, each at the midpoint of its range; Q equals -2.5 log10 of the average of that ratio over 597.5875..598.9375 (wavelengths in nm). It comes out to -0.02 mag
